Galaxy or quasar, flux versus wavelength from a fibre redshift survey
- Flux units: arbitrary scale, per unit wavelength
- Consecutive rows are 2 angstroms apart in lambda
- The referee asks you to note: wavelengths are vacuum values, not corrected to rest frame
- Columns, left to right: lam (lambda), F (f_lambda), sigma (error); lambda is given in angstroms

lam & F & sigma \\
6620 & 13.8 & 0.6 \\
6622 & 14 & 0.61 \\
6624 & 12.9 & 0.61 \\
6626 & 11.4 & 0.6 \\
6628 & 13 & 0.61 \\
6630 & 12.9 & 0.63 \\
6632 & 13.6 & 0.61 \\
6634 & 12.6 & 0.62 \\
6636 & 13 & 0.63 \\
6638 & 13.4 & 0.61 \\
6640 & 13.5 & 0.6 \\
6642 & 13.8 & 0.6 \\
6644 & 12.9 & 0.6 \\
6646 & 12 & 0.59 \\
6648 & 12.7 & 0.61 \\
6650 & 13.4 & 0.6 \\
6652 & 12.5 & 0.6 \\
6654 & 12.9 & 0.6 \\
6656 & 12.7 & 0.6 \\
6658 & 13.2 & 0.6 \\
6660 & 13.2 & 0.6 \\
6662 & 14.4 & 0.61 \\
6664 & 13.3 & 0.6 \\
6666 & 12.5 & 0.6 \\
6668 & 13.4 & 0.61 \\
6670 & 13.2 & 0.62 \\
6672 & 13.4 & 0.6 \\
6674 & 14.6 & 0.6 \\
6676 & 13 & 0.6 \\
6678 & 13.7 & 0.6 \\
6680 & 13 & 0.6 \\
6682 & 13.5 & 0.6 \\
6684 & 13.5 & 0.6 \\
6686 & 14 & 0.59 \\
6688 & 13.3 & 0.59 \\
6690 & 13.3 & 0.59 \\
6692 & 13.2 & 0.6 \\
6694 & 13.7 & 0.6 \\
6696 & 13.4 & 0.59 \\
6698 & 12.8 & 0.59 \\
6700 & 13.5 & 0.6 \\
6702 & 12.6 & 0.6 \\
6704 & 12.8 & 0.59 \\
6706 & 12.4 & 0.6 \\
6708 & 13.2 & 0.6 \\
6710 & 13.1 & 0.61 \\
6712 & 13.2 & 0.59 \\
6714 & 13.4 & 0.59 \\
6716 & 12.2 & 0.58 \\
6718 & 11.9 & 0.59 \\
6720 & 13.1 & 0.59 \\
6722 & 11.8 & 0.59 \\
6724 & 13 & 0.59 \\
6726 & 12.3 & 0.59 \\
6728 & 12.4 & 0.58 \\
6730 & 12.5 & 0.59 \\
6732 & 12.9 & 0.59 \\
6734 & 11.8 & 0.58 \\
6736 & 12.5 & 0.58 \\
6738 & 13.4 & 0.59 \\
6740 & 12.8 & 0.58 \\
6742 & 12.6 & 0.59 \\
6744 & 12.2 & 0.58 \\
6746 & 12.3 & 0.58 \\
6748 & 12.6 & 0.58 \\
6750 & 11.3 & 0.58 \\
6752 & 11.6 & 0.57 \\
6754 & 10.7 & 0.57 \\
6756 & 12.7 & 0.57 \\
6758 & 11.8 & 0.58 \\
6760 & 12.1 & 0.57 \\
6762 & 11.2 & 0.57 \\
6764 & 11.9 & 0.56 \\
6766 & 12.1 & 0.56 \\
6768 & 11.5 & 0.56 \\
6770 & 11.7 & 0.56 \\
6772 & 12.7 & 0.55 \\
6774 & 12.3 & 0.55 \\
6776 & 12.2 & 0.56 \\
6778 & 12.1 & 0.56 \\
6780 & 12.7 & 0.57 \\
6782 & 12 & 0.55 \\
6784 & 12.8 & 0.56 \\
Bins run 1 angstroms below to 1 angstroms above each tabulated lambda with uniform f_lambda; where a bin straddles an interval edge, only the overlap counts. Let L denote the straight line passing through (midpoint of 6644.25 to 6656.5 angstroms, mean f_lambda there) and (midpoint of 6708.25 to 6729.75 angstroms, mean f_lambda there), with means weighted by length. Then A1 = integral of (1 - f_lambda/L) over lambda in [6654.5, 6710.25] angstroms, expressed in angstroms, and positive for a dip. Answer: -2.6 angstroms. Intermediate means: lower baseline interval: 12.7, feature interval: 13.3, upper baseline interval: 12.7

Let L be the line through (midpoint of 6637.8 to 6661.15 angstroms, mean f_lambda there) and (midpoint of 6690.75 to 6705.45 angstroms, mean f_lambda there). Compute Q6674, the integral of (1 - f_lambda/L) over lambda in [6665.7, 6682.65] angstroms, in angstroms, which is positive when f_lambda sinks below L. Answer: -0.43 angstroms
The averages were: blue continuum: 13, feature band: 13.4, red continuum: 13.1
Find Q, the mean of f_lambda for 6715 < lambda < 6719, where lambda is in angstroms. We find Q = 12.1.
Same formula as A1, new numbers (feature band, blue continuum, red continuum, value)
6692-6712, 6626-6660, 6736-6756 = -0.9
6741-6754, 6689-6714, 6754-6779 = 0.3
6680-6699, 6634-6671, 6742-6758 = -1.1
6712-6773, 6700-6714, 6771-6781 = 2.1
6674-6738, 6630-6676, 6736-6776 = -1.8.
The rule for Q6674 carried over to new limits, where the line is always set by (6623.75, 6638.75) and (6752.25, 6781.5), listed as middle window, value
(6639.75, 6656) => -0.2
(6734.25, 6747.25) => -0.5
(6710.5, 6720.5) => -0.4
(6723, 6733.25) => -0.3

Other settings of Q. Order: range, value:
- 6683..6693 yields 13.5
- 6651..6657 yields 12.7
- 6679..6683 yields 13.2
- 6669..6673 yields 13.3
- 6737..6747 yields 12.7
